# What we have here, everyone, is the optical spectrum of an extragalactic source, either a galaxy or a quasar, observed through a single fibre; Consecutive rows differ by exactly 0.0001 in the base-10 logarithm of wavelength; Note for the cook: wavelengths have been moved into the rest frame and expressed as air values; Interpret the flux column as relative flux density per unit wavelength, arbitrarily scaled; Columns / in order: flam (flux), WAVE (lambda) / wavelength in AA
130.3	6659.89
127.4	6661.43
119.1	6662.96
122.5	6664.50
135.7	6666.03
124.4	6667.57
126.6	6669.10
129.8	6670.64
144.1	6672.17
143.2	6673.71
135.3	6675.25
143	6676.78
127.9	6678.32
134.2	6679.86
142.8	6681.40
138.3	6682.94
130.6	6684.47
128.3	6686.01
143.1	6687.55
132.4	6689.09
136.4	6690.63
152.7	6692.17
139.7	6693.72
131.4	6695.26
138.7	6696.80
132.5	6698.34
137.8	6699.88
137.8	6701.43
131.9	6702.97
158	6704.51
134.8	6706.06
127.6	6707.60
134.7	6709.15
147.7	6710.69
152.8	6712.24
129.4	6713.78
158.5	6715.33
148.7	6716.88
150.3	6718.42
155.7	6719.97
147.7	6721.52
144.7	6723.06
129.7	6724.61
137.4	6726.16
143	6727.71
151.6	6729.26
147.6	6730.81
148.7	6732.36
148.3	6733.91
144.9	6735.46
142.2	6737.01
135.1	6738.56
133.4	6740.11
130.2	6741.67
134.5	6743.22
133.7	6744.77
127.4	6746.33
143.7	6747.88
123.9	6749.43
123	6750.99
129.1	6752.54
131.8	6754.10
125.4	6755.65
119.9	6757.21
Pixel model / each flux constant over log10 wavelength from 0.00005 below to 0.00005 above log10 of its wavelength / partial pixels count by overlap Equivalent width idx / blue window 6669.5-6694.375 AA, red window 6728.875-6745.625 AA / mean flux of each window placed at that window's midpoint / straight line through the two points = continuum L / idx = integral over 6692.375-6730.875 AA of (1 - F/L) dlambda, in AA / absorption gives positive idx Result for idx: -0.8 AA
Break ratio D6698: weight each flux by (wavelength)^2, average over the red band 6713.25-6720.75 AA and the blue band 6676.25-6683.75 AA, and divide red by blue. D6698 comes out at 1.1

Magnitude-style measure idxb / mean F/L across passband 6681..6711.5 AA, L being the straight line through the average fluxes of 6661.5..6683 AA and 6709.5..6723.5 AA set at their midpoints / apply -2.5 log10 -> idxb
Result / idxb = 0.03 mag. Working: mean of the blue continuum 133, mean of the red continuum 148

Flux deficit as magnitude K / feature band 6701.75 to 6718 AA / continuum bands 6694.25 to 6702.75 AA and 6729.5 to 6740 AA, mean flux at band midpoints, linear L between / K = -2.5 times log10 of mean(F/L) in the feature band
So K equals -0.03 mag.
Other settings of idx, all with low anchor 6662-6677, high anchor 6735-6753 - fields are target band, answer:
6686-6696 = -0.5 AA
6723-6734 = -0.9 AA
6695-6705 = -0.4 AA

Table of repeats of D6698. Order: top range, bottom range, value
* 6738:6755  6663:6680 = 1.01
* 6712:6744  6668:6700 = 1.06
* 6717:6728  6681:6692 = 1.07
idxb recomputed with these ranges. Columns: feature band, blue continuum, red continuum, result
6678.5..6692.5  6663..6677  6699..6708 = -0.01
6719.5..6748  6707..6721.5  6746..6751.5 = -0.03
